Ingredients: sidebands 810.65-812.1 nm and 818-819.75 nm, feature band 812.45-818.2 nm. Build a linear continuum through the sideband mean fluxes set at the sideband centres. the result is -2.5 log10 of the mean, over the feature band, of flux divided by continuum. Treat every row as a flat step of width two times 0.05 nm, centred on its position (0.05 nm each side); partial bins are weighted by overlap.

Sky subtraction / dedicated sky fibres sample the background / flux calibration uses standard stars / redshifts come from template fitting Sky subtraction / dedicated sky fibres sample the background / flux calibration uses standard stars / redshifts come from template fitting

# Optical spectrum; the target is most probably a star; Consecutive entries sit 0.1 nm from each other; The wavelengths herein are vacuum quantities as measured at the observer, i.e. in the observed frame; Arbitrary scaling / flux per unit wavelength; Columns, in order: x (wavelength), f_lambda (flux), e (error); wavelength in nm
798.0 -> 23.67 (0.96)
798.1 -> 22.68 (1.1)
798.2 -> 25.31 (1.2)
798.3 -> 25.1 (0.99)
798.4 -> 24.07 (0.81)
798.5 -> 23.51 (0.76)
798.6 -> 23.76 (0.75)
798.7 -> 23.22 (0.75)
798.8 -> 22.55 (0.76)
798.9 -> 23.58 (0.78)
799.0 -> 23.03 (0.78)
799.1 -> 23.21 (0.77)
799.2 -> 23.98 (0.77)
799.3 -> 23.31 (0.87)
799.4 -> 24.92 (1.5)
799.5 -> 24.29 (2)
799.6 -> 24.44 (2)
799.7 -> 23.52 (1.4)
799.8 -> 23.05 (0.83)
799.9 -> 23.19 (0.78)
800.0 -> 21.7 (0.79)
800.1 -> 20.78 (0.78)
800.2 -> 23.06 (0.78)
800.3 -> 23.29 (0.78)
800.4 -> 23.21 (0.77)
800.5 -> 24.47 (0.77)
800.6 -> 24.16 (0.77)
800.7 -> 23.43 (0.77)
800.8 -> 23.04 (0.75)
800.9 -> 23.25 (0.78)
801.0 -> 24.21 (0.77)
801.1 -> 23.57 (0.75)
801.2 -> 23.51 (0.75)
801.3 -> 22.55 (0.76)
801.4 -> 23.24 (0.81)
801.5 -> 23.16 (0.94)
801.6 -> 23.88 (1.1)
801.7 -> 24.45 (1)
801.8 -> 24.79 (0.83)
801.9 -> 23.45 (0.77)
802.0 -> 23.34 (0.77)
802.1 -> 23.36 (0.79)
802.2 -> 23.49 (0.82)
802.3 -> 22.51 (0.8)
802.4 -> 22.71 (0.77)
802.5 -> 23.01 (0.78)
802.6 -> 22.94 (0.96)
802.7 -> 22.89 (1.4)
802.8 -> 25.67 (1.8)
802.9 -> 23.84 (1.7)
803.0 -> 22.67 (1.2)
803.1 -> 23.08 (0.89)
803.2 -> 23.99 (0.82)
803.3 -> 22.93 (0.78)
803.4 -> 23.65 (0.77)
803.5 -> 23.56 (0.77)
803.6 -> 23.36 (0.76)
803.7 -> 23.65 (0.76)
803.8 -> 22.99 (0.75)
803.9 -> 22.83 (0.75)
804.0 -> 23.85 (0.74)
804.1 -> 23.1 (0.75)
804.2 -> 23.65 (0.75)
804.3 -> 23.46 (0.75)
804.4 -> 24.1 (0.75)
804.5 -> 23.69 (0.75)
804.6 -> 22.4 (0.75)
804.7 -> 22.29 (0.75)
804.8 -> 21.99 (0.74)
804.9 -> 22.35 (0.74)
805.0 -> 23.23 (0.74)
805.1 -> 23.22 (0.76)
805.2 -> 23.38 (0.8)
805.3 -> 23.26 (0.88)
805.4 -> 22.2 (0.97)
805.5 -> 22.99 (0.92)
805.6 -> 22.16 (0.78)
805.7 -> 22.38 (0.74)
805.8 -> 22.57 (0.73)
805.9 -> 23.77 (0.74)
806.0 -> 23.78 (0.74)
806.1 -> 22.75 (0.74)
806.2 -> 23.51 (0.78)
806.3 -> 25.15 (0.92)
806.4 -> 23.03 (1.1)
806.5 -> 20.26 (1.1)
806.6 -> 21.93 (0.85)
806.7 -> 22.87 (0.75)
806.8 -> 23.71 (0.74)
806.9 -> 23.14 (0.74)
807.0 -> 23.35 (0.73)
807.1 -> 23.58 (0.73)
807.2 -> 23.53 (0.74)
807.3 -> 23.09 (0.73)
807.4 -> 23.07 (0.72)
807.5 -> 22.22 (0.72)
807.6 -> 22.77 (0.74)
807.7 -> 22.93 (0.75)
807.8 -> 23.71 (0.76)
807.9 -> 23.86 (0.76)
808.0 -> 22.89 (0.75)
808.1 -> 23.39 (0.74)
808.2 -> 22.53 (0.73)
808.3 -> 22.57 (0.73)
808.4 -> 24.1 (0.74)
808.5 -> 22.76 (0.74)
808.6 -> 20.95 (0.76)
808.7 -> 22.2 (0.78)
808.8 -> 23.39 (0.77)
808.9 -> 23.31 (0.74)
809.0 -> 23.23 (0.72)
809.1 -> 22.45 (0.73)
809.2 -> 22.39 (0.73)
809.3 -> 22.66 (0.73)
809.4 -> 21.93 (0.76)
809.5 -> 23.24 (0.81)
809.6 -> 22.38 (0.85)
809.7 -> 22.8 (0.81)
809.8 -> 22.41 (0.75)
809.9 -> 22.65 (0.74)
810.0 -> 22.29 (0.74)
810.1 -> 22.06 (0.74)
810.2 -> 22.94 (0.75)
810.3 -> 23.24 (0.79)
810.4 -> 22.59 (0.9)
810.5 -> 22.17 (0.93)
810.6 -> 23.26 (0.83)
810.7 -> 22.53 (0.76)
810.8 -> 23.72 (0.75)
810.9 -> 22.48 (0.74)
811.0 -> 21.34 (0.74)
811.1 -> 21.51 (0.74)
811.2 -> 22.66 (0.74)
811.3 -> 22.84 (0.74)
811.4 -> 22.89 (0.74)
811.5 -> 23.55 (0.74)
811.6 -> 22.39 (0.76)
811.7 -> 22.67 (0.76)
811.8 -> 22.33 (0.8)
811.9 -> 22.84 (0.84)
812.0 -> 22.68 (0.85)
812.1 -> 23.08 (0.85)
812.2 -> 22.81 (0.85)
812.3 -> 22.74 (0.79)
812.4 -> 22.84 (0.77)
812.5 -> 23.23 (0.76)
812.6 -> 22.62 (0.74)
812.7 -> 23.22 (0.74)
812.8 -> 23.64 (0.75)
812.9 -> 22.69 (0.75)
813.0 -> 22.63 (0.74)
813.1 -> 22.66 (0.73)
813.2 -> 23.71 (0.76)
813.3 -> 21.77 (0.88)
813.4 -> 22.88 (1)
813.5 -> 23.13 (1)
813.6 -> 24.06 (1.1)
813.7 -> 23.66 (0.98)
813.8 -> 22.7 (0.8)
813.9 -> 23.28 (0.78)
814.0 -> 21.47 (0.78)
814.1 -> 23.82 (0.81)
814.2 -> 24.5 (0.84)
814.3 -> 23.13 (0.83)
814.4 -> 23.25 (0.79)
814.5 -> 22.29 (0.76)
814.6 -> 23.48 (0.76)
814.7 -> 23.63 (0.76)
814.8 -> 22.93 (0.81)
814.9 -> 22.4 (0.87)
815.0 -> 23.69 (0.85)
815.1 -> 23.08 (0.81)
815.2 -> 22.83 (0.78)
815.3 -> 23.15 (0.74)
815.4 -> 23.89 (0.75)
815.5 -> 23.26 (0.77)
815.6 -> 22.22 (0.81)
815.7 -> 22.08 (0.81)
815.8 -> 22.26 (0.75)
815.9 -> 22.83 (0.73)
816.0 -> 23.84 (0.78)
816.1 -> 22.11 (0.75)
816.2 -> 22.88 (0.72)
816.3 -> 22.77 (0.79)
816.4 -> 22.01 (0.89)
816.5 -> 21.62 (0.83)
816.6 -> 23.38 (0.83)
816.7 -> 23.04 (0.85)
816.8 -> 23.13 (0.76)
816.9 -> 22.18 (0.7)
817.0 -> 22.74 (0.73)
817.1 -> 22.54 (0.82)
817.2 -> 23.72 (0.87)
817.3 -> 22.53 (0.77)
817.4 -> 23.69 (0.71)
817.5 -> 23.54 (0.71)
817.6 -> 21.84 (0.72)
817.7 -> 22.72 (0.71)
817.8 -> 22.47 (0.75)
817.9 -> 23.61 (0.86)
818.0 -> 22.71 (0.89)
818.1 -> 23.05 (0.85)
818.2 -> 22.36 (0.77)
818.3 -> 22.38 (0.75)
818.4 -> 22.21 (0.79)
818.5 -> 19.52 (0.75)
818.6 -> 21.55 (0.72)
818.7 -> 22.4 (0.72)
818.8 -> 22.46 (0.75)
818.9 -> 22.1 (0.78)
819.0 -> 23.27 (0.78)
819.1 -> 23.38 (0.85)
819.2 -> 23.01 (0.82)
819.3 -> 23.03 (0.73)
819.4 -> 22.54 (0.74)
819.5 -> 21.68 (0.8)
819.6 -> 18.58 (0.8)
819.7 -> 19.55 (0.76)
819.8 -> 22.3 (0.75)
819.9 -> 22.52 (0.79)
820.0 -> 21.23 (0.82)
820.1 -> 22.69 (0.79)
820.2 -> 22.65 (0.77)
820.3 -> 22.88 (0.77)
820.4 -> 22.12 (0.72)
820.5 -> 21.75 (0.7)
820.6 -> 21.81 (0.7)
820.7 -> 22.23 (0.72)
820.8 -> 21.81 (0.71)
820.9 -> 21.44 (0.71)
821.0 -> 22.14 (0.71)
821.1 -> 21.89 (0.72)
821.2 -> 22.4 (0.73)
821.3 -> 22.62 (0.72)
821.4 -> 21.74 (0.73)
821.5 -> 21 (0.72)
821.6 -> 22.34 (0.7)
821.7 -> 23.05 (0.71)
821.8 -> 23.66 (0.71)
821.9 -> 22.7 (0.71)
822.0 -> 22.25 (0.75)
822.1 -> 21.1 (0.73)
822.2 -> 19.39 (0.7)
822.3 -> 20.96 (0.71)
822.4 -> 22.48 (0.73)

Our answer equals -0.03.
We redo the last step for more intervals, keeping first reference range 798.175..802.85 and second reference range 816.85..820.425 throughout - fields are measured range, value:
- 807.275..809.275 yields 0.01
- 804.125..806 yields 0.01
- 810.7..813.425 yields 0.00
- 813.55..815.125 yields -0.03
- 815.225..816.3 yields -0.02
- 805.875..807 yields 0.00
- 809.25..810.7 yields 0.01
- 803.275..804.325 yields 0.00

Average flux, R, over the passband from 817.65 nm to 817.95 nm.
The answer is 22.9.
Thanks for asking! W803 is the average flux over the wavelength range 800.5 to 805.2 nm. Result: 23.4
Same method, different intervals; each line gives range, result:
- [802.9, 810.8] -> 23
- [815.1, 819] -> 22.6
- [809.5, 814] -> 22.8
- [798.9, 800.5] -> 23.3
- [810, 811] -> 22.7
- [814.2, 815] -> 23.2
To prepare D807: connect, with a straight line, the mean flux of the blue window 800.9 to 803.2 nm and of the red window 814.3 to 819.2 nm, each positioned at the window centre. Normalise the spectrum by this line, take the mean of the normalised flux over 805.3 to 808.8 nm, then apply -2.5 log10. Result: 0.01 mag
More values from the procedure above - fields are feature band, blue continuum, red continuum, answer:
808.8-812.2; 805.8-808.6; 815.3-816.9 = 0.01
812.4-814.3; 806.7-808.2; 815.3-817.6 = -0.01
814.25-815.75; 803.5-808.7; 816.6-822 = -0.02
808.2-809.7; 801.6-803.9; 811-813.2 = 0.02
